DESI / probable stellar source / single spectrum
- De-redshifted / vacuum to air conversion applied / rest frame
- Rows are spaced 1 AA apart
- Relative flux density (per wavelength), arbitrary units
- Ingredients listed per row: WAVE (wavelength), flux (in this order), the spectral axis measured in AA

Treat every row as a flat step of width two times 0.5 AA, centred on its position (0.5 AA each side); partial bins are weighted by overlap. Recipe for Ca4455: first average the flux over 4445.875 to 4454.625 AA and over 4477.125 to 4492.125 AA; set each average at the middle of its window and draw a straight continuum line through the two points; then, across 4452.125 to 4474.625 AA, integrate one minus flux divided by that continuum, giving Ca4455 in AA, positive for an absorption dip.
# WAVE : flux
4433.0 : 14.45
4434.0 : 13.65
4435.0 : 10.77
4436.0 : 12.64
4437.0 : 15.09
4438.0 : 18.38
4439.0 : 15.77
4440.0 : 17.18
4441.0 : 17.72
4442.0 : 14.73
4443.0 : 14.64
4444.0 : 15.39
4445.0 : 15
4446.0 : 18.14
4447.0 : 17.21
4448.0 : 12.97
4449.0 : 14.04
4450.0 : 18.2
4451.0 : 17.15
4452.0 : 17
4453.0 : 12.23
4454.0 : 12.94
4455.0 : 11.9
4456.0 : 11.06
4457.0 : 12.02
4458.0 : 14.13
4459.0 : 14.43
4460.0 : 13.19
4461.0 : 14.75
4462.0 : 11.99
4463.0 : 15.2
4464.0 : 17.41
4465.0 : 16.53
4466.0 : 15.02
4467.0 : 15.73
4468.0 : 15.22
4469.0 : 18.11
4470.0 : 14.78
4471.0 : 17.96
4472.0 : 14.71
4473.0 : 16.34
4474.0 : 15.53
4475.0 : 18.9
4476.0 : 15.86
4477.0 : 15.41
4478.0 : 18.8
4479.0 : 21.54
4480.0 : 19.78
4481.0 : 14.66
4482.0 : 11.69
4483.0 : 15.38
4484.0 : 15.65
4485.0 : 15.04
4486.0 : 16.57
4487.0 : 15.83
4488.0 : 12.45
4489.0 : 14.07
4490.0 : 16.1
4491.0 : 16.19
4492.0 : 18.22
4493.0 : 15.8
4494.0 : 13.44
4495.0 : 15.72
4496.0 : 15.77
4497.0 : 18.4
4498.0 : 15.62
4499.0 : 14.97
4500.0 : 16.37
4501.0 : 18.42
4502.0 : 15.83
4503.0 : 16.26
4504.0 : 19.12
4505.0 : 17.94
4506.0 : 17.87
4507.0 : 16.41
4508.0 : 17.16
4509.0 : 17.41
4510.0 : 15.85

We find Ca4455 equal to 1.4 AA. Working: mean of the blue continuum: 15.4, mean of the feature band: 14.7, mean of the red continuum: 16.1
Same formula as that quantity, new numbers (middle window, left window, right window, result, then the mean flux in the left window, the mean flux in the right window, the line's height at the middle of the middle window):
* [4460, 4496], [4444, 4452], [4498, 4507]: 1.58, 16.1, 17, 16.6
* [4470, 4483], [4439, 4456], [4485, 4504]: -0.78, 15.3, 16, 15.7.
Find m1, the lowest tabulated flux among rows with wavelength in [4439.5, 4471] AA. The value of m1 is 11.06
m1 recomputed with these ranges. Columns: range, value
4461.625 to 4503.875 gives 11.69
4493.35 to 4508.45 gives 13.44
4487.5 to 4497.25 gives 12.45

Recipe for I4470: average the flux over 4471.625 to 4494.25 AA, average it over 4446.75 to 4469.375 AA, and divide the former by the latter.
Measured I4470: 1.09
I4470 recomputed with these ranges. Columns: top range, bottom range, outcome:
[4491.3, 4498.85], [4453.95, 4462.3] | 1.24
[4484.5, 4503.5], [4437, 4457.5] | 1.04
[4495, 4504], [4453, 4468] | 1.18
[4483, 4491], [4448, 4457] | 1.08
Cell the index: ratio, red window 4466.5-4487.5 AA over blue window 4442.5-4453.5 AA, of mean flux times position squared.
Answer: 1.06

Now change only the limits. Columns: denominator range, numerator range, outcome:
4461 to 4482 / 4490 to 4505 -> 1.02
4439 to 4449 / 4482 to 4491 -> 0.97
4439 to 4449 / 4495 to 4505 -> 1.09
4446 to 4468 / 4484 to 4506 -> 1.12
